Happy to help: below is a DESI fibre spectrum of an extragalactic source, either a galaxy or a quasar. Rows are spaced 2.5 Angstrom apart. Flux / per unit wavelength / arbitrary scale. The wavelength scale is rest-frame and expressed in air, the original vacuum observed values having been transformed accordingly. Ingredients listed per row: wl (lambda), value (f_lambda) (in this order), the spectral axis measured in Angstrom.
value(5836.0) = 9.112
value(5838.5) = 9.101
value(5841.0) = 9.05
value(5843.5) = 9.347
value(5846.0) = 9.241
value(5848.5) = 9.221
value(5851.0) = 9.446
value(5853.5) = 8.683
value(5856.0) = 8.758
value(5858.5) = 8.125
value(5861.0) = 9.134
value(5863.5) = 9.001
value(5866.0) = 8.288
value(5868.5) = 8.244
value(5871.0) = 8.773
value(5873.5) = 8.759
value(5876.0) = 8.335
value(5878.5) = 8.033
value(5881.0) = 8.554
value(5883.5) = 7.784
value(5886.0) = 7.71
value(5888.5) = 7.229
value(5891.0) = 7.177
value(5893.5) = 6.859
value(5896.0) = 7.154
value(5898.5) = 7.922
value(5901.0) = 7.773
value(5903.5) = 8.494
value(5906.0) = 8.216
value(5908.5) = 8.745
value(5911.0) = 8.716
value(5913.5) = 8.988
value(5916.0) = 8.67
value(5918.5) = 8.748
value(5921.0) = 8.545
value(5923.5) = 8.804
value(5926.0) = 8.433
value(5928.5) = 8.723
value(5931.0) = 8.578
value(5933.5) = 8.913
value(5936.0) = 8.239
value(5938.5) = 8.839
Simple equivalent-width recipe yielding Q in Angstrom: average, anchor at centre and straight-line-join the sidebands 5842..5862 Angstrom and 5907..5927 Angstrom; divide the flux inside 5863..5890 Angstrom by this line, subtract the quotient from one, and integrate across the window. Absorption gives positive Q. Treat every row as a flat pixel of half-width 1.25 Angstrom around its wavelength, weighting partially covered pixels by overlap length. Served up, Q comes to 2.0 Angstrom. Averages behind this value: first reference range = 8.99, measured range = 8.22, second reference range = 8.7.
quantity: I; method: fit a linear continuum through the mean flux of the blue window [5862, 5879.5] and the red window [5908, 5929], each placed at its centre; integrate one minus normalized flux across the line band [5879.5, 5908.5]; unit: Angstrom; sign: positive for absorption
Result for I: 2.8 Angstrom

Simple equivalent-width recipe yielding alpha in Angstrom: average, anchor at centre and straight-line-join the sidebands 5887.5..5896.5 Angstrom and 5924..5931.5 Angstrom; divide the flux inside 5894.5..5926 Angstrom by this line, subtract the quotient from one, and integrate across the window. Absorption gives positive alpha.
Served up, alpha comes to -2.09 Angstrom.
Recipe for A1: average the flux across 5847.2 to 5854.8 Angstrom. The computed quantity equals 9.12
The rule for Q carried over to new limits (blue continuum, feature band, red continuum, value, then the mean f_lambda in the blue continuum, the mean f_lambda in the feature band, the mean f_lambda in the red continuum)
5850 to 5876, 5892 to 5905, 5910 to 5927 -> 1.6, 8.7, 7.64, 8.7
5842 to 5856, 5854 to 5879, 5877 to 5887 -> 0.0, 9.15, 8.56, 8.04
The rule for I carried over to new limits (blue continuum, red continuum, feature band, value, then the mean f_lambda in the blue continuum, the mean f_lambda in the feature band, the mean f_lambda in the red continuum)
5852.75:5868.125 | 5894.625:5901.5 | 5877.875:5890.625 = 0.3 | 8.64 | 7.81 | 7.59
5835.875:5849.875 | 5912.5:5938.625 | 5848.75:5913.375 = 5.0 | 9.19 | 8.26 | 8.67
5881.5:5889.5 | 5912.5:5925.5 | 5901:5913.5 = -0.2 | 7.68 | 8.51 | 8.73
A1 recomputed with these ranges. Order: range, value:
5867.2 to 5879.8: 8.43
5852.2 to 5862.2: 8.68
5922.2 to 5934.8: 8.69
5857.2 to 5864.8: 8.75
